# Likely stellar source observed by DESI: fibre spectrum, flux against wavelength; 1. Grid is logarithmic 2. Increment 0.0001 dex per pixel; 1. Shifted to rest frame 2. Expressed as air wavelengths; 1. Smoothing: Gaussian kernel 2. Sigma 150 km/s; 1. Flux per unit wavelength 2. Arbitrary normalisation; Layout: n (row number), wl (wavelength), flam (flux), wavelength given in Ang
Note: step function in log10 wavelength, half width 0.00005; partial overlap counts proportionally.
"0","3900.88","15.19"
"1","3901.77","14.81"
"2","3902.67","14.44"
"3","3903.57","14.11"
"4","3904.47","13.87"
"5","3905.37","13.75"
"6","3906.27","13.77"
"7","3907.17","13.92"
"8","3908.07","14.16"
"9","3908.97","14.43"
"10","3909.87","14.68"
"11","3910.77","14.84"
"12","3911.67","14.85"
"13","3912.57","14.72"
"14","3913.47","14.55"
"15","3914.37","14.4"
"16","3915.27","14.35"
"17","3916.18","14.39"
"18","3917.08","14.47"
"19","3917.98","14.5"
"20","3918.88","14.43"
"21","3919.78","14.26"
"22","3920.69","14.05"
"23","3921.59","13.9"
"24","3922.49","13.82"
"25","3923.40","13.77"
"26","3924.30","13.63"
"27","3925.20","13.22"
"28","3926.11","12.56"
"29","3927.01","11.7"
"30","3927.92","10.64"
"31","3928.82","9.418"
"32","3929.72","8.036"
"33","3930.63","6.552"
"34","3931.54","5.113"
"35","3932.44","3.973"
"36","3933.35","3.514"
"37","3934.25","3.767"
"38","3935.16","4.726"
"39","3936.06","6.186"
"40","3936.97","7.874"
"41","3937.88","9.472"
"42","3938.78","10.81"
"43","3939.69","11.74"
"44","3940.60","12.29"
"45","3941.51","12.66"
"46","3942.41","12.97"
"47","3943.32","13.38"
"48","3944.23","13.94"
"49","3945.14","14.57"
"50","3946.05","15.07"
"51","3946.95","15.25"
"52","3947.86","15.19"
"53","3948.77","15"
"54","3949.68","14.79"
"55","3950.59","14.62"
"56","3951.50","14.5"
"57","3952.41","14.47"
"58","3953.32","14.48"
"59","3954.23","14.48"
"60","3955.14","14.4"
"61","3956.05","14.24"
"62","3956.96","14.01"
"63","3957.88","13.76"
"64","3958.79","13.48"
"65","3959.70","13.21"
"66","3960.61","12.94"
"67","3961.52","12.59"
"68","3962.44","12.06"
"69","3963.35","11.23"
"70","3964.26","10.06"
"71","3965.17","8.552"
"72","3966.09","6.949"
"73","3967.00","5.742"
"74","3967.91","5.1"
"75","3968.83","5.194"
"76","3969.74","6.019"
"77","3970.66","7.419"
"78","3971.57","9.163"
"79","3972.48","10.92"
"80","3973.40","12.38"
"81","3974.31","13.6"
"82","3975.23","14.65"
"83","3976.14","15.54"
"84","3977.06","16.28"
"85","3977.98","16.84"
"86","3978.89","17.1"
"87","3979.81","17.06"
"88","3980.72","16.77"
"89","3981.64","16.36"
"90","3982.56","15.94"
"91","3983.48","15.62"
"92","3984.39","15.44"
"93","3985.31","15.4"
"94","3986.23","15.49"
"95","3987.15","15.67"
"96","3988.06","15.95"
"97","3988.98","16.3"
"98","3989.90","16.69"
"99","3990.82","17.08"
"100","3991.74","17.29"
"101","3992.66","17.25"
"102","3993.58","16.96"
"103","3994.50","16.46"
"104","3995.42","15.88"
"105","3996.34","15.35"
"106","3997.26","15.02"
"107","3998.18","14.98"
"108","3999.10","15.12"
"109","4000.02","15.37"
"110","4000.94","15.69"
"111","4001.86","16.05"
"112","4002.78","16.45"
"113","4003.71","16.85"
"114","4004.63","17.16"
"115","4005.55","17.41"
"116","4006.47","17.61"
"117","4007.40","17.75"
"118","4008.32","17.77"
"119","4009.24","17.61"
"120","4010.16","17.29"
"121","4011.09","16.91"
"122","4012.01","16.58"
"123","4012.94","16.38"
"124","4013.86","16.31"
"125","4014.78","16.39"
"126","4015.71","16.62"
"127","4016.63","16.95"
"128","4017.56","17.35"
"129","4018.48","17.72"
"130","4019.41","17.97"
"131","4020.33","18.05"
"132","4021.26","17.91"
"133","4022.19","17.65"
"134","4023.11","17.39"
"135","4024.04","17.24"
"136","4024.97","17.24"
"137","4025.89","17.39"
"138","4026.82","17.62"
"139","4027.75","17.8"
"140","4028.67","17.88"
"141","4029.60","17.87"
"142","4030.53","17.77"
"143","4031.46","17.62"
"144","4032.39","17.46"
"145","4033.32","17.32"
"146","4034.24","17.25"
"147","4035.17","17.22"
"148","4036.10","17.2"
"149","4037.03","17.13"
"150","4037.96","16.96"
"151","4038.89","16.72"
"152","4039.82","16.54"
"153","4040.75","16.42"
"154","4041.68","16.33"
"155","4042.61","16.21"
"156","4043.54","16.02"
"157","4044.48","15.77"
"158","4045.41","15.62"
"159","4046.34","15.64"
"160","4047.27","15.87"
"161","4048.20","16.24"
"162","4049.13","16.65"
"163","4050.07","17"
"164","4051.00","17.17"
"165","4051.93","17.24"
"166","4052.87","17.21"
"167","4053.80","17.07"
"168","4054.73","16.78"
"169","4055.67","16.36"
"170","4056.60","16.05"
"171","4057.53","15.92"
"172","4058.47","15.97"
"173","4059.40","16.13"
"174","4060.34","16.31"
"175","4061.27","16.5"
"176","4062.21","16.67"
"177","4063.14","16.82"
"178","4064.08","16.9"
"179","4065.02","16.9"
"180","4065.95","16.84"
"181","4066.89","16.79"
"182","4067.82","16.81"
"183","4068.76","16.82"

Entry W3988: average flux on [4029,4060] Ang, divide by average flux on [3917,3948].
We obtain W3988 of 1.50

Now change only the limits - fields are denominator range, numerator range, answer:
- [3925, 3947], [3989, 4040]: 1.72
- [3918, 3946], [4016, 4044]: 1.62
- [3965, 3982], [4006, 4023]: 1.48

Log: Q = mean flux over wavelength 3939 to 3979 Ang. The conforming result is 12.5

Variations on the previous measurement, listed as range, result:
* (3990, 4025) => 16.8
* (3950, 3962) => 13.9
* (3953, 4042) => 15.3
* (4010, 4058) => 16.9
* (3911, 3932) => 12.7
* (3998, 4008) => 16.5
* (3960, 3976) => 9.83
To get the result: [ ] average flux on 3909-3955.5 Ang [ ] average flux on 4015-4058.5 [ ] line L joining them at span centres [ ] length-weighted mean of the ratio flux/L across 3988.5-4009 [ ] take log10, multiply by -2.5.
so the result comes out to -0.08 mag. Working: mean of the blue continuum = 12.3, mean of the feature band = 16.5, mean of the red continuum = 17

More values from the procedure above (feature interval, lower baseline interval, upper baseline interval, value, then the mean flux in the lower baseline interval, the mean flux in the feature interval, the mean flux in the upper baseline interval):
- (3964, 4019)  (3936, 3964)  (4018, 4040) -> 0.05 mag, 13.2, 14.9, 17.5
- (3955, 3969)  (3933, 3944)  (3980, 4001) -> 0.12 mag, 9.27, 10.9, 16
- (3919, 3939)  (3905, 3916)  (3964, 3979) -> 0.35 mag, 14.4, 9.65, 10.5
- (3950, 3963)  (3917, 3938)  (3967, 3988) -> -0.16 mag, 10.1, 13.8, 13.3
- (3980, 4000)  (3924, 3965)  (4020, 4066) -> -0.15 mag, 11.6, 16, 16.9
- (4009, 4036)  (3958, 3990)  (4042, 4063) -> -0.16 mag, 12.8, 17.3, 16.4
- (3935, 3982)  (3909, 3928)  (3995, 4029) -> 0.22 mag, 14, 12.4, 16.9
